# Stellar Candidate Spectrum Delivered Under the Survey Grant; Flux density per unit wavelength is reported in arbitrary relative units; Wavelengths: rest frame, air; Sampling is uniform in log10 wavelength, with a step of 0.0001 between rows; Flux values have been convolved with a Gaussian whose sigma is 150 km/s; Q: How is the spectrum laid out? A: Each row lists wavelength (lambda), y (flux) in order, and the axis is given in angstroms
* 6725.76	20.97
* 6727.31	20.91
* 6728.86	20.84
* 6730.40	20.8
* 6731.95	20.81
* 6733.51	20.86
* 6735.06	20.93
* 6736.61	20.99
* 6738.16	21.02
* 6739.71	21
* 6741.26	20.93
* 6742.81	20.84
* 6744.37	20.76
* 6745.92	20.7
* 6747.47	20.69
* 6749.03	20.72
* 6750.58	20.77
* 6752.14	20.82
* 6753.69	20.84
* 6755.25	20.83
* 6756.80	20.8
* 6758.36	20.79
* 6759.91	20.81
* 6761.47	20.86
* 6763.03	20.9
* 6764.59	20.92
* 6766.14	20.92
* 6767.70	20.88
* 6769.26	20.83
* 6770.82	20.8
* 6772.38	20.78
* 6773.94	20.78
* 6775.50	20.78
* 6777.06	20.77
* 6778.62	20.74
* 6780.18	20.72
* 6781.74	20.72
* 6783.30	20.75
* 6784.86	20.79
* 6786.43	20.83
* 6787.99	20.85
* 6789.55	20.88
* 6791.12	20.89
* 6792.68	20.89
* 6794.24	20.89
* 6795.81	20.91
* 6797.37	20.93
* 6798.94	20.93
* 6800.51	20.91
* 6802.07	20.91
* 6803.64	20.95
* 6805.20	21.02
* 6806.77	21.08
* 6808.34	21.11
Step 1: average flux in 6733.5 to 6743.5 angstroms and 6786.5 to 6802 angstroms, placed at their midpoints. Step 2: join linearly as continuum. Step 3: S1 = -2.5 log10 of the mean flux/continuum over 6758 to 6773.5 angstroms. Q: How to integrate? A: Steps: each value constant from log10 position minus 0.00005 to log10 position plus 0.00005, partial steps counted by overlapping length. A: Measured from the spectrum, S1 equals 0.00 mag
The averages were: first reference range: 21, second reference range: 20.9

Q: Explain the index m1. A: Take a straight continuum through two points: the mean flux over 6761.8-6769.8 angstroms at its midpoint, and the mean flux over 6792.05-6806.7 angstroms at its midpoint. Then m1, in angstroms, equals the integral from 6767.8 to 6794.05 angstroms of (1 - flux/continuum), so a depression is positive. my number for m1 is 0.13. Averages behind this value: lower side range 20.9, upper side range 20.9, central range 20.8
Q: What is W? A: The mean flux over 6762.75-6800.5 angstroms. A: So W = 20.8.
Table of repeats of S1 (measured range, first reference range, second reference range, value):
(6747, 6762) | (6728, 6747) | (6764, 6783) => 0.00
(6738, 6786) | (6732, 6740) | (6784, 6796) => 0.00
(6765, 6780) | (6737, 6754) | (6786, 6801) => 0.00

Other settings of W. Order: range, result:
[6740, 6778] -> 20.8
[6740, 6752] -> 20.8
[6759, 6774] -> 20.9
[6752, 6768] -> 20.9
